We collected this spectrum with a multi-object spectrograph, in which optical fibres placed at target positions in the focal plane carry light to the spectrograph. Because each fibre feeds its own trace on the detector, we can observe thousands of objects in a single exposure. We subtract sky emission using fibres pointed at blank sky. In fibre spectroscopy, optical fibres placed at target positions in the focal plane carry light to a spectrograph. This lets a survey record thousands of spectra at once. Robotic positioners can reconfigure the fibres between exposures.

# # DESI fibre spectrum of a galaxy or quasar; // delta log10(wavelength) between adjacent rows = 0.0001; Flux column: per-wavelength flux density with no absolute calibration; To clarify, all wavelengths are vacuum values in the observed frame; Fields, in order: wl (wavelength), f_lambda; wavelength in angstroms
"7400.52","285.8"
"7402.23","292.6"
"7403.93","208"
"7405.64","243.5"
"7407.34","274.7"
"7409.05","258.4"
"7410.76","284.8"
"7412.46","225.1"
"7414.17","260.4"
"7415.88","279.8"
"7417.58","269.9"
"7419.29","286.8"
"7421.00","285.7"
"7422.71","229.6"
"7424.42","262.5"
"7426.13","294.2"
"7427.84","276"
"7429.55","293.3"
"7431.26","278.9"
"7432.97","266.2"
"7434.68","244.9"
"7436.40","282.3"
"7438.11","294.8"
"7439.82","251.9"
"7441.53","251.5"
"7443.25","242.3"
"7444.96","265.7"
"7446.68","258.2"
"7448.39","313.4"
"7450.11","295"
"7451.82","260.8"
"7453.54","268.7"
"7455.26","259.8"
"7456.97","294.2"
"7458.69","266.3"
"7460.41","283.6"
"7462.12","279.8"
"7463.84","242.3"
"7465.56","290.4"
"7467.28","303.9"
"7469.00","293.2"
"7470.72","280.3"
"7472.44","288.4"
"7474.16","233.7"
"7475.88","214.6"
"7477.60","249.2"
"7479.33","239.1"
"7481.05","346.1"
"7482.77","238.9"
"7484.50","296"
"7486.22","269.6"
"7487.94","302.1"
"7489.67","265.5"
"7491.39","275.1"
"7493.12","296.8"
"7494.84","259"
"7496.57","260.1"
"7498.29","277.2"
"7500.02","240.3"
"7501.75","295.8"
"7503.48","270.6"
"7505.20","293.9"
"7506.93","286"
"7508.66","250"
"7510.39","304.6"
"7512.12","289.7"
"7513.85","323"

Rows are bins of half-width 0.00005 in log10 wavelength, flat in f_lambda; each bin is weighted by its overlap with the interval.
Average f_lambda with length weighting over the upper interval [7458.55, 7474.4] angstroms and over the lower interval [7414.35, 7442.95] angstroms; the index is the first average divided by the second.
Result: 1.0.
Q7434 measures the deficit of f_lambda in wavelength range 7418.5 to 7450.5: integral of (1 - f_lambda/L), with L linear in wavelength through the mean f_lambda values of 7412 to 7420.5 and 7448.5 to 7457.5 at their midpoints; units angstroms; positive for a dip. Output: 0.08 angstroms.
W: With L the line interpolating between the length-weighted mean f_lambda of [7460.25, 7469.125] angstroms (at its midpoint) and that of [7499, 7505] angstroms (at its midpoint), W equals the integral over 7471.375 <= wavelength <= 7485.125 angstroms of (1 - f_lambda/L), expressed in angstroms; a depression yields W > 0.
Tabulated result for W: 0.7 angstroms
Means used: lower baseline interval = 281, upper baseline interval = 272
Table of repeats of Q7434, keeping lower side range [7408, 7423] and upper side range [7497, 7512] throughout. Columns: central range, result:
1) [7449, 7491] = -0.1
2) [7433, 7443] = 0.2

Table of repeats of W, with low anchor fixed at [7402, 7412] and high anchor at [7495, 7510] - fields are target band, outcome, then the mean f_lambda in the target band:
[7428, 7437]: -0.4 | 273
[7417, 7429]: -0.6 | 273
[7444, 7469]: -1.2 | 278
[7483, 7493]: -0.4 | 280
